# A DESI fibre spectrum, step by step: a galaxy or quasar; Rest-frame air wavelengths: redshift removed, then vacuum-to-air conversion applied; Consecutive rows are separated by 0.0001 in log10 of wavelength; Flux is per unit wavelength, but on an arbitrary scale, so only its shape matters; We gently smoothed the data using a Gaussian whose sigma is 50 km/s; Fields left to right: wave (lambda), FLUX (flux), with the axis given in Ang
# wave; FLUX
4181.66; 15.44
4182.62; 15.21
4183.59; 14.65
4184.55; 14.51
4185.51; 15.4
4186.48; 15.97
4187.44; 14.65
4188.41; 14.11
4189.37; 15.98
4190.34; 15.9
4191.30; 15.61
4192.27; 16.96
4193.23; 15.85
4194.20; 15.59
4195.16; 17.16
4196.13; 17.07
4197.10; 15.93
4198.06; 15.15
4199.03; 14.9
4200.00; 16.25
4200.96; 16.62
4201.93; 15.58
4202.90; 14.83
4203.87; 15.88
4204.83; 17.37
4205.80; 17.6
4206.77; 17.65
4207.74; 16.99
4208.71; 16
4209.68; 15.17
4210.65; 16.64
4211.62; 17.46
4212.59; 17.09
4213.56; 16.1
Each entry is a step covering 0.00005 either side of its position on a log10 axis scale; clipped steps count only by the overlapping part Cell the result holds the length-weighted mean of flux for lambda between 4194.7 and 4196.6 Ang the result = 17.1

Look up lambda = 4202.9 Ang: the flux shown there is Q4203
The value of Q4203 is 14.83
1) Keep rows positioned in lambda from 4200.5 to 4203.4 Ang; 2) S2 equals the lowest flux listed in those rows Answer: 14.83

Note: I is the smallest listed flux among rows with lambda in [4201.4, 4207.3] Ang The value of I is 14.83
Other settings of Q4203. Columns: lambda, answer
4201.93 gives 15.58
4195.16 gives 17.16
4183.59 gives 14.65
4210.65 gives 16.64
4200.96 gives 16.62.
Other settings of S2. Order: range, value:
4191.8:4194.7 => 15.59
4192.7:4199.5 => 14.9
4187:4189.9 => 14.11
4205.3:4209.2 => 16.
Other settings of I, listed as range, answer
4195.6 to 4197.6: 15.93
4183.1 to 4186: 14.51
